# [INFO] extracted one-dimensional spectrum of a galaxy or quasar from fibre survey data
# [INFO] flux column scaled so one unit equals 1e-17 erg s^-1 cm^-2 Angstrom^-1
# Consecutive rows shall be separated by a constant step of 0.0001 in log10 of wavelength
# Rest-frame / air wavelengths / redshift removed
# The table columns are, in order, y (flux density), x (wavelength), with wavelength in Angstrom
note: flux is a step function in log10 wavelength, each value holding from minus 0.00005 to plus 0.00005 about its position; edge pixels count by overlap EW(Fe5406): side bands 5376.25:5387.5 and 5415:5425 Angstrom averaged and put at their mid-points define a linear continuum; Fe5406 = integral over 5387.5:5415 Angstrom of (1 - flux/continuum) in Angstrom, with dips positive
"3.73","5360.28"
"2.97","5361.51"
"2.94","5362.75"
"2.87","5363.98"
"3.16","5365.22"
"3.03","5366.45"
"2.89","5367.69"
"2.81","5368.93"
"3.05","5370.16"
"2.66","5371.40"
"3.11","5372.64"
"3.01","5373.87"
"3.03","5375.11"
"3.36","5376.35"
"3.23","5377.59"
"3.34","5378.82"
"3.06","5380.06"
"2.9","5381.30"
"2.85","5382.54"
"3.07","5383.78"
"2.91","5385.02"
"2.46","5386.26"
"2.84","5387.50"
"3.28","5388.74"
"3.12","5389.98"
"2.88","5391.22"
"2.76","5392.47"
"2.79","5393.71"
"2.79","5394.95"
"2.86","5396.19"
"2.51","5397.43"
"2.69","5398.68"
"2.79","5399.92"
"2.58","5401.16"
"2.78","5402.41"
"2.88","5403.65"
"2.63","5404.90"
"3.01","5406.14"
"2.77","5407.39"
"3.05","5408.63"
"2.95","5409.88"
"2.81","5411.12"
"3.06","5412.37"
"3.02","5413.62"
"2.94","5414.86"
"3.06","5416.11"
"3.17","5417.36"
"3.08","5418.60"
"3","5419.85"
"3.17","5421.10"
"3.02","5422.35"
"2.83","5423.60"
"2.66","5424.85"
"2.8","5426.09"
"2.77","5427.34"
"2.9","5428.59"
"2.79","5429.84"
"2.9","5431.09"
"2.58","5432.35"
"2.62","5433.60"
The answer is 1.31 Angstrom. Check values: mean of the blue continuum 3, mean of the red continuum 3.01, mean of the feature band 2.86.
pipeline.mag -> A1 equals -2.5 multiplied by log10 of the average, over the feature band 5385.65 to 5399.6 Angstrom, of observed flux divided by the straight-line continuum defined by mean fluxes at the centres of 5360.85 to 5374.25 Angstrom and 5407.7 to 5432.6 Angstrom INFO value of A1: 0.049 mag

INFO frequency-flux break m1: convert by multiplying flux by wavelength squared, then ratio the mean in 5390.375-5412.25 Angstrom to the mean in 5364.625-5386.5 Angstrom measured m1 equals 0.9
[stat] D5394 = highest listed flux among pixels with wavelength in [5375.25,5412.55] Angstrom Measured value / 3.36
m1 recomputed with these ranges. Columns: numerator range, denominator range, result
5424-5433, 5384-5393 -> 0.97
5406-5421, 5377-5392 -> 1.01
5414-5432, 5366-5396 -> 1.00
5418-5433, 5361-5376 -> 0.99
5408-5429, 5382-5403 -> 1.06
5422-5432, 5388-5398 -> 0.99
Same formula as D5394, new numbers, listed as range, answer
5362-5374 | 3.16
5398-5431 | 3.17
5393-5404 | 2.88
